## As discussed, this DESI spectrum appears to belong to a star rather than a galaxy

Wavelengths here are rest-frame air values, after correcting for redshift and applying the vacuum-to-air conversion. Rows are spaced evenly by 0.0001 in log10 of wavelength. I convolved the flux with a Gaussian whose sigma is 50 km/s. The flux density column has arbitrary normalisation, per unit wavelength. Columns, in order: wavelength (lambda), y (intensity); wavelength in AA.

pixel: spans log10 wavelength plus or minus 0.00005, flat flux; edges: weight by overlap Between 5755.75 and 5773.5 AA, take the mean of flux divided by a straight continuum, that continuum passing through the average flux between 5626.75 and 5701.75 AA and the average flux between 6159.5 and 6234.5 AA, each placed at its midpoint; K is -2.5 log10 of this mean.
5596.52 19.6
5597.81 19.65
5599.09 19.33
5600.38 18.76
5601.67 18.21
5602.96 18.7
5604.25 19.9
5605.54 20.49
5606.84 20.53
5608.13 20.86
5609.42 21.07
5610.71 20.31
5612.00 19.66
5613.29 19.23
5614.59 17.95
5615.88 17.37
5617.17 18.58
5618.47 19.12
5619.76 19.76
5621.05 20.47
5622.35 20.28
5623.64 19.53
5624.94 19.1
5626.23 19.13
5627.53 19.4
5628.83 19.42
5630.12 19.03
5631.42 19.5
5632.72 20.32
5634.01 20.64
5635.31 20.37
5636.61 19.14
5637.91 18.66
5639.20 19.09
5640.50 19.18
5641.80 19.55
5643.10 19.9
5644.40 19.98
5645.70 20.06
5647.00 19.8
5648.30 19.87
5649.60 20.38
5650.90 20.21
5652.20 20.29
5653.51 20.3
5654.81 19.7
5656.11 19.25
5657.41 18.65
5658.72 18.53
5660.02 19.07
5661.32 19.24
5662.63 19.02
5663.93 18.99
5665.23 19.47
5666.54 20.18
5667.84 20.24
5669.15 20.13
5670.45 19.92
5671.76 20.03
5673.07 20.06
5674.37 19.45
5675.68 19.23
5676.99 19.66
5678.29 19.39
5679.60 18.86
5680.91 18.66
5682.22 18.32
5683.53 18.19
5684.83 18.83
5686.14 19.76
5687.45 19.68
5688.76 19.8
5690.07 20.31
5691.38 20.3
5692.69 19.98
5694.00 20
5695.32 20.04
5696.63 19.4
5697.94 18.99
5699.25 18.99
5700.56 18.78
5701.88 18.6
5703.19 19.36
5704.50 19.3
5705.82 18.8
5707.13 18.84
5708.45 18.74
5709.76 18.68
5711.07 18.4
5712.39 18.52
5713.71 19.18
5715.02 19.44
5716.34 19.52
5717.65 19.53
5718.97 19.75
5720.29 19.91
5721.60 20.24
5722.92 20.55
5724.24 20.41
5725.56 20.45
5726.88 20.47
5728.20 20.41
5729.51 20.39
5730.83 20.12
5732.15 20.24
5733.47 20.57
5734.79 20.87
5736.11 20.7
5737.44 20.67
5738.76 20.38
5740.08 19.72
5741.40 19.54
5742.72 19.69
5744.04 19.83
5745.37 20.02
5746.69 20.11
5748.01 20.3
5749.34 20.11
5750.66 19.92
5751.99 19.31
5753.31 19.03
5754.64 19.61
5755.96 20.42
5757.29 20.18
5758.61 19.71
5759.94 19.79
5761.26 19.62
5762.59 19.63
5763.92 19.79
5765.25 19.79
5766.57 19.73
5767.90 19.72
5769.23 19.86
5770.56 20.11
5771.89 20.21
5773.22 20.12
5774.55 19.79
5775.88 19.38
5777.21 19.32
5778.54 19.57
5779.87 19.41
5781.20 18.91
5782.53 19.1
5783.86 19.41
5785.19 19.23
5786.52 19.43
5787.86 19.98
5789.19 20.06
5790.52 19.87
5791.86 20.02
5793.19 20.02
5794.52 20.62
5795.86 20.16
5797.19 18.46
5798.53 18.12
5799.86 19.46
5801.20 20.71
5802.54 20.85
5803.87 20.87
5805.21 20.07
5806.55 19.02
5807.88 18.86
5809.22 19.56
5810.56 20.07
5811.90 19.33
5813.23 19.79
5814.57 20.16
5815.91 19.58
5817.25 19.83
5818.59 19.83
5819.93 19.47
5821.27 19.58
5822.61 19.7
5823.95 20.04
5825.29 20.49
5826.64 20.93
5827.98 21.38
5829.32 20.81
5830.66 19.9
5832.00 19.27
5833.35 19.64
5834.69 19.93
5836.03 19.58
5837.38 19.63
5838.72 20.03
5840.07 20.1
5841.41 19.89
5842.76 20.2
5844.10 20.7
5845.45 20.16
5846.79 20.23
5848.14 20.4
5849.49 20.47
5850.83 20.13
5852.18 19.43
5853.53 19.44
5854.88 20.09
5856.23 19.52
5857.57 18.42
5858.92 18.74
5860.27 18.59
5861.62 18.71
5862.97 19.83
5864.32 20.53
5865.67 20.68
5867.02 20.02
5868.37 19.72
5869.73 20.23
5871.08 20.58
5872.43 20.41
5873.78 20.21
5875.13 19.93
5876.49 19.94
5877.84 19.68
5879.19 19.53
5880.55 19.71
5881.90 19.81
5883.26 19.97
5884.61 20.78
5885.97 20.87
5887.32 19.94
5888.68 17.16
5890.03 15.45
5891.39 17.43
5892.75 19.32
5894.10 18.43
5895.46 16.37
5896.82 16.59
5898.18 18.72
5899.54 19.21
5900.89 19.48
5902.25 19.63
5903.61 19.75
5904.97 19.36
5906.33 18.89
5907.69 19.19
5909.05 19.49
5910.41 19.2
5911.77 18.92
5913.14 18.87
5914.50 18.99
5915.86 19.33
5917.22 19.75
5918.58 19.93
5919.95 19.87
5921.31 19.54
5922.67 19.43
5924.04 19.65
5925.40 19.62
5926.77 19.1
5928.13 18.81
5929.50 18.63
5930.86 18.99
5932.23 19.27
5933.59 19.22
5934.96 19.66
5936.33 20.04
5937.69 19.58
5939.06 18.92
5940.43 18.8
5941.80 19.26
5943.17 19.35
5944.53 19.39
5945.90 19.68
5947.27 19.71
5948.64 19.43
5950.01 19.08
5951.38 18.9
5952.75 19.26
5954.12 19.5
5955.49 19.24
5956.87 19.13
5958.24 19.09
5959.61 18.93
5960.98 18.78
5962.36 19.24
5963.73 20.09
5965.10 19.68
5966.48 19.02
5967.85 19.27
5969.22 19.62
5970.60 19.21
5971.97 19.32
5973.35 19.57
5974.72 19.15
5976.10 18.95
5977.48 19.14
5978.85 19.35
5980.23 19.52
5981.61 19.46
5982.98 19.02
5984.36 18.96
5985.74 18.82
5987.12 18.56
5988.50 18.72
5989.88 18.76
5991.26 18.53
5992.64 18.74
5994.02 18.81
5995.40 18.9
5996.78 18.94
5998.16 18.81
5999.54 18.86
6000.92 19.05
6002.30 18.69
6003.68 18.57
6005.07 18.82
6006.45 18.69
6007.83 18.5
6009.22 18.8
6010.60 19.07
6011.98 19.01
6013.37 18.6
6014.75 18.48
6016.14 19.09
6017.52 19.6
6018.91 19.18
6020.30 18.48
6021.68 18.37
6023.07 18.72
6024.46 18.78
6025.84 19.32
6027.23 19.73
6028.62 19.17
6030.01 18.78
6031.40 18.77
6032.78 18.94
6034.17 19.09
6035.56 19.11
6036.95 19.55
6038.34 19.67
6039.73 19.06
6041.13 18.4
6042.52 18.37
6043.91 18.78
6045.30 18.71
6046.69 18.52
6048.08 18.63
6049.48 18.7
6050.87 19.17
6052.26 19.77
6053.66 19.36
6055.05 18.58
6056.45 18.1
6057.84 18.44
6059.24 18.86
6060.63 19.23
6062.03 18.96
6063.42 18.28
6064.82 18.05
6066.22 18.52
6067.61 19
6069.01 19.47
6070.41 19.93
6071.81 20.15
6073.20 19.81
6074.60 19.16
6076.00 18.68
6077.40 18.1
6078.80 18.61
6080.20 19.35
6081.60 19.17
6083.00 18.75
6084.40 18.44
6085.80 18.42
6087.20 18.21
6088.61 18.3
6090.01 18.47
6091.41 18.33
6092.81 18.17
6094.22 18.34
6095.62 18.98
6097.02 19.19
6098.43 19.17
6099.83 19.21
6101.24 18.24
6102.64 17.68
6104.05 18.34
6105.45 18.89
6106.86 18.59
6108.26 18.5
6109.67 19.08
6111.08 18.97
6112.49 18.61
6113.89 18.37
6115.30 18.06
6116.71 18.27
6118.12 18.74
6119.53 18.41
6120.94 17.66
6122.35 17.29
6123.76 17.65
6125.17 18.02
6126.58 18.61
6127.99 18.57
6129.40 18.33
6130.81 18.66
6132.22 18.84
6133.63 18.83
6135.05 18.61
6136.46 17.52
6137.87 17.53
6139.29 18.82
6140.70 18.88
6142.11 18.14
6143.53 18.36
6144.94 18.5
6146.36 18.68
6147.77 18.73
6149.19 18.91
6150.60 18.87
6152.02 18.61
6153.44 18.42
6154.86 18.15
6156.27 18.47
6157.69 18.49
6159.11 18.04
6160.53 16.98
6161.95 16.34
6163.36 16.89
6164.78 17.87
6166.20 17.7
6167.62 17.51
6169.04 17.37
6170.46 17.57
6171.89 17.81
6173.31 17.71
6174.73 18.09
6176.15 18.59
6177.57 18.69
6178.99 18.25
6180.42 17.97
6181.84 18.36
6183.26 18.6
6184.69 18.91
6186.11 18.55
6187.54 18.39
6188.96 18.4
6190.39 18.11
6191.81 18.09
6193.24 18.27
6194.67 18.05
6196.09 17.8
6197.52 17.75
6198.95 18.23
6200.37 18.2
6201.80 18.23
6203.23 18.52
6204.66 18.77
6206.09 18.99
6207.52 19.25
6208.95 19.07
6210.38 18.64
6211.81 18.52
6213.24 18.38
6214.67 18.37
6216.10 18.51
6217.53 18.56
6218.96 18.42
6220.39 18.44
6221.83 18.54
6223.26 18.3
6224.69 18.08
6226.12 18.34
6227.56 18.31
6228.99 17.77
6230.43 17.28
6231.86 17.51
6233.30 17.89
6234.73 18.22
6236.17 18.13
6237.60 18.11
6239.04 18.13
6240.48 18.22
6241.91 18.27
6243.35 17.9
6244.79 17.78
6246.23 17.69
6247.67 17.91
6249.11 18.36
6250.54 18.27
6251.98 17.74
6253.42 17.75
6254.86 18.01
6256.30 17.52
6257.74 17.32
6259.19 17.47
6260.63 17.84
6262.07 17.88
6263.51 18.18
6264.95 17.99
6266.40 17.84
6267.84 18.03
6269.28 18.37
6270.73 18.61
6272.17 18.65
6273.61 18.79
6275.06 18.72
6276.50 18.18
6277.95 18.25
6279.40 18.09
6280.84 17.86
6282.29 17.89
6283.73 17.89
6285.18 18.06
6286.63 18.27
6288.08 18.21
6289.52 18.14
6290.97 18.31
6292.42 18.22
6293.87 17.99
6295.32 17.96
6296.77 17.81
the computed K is -0.034 mag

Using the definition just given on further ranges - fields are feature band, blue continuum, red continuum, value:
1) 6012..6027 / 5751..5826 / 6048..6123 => 0.00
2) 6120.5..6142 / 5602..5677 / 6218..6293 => 0.01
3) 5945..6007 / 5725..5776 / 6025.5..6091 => 0.01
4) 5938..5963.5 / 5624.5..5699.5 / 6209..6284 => -0.02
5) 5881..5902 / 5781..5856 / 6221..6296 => 0.05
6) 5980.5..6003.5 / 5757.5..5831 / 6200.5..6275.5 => 0.01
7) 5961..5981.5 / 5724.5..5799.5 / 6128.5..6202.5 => -0.02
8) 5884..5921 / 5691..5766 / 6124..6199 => 0.01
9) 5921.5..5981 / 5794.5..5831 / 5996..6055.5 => 0.00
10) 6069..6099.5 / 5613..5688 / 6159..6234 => -0.03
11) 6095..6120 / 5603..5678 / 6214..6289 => -0.01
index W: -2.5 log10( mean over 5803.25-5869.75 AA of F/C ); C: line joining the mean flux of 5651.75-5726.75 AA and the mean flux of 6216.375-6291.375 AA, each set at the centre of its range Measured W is -0.043 mag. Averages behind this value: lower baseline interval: 19.4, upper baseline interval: 18.1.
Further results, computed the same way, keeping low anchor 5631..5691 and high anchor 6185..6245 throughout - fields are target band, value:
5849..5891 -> -0.030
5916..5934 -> -0.024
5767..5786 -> -0.016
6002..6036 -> -0.009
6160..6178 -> 0.046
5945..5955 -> -0.027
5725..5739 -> -0.059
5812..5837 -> -0.044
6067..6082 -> -0.035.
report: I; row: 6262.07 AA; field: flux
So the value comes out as 17.88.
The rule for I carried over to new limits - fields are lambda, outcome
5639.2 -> 19.09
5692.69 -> 19.98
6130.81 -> 18.66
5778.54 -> 19.57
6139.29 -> 18.82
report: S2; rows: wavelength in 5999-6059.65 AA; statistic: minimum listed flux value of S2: 18.1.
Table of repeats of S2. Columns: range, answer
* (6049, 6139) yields 17.29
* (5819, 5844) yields 19.27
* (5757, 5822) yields 18.12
